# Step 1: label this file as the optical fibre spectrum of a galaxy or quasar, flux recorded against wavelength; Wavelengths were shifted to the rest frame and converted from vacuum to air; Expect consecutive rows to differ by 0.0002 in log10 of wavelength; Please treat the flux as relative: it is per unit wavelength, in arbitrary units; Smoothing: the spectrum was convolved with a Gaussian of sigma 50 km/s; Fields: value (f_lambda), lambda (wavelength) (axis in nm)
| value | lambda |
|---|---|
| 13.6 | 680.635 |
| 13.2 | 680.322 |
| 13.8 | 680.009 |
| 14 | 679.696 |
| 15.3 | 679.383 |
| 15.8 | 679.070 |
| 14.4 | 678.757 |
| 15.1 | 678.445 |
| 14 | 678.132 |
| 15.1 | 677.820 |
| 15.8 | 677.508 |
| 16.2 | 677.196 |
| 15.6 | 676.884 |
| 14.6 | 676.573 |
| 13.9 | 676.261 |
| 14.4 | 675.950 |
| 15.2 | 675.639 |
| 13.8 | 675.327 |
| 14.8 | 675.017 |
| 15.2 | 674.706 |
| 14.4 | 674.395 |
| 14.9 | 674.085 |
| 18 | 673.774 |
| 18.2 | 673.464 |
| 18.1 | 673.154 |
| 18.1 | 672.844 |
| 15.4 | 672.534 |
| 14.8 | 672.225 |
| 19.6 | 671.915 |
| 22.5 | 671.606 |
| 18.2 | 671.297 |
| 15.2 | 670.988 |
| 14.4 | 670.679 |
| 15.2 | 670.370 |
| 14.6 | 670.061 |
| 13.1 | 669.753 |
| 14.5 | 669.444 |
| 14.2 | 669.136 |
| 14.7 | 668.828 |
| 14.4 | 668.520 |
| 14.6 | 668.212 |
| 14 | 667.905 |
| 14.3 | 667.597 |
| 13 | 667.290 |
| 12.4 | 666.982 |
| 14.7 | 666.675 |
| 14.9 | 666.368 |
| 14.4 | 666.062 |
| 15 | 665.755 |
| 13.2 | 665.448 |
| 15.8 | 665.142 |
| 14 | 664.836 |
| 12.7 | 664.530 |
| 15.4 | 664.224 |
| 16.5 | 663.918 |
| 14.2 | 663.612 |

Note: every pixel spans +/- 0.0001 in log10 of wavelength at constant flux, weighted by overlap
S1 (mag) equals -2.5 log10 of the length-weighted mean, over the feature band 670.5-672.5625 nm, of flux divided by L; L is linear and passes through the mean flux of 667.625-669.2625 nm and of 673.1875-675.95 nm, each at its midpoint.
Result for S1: -0.15 mag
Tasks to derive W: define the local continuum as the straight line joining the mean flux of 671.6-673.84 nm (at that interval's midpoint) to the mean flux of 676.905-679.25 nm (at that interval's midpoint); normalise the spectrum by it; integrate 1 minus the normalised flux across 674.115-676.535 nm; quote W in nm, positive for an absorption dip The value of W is 0.291 nm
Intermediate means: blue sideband 17.8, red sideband 15.2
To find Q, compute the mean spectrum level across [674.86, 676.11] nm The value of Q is 14.6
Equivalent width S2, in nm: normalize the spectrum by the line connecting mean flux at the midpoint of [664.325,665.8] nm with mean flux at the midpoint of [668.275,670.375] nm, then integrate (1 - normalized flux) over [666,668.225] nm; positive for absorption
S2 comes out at 0.04 nm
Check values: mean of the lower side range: 14.1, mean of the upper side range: 14.3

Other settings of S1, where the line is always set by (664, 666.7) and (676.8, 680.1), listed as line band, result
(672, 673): -0.11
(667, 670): 0.05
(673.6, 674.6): -0.07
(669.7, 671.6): -0.08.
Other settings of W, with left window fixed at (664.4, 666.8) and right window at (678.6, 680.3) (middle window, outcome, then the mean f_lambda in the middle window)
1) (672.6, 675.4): -0.34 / 16.2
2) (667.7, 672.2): -0.38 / 15.6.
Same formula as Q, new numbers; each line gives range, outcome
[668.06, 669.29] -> 14.5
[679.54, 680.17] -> 13.9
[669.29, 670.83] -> 14.4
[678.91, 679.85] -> 15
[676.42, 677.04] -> 15.1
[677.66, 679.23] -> 14.9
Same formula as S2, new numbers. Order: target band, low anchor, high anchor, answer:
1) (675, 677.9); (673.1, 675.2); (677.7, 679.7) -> 0.10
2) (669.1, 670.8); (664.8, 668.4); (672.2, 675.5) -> 0.08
